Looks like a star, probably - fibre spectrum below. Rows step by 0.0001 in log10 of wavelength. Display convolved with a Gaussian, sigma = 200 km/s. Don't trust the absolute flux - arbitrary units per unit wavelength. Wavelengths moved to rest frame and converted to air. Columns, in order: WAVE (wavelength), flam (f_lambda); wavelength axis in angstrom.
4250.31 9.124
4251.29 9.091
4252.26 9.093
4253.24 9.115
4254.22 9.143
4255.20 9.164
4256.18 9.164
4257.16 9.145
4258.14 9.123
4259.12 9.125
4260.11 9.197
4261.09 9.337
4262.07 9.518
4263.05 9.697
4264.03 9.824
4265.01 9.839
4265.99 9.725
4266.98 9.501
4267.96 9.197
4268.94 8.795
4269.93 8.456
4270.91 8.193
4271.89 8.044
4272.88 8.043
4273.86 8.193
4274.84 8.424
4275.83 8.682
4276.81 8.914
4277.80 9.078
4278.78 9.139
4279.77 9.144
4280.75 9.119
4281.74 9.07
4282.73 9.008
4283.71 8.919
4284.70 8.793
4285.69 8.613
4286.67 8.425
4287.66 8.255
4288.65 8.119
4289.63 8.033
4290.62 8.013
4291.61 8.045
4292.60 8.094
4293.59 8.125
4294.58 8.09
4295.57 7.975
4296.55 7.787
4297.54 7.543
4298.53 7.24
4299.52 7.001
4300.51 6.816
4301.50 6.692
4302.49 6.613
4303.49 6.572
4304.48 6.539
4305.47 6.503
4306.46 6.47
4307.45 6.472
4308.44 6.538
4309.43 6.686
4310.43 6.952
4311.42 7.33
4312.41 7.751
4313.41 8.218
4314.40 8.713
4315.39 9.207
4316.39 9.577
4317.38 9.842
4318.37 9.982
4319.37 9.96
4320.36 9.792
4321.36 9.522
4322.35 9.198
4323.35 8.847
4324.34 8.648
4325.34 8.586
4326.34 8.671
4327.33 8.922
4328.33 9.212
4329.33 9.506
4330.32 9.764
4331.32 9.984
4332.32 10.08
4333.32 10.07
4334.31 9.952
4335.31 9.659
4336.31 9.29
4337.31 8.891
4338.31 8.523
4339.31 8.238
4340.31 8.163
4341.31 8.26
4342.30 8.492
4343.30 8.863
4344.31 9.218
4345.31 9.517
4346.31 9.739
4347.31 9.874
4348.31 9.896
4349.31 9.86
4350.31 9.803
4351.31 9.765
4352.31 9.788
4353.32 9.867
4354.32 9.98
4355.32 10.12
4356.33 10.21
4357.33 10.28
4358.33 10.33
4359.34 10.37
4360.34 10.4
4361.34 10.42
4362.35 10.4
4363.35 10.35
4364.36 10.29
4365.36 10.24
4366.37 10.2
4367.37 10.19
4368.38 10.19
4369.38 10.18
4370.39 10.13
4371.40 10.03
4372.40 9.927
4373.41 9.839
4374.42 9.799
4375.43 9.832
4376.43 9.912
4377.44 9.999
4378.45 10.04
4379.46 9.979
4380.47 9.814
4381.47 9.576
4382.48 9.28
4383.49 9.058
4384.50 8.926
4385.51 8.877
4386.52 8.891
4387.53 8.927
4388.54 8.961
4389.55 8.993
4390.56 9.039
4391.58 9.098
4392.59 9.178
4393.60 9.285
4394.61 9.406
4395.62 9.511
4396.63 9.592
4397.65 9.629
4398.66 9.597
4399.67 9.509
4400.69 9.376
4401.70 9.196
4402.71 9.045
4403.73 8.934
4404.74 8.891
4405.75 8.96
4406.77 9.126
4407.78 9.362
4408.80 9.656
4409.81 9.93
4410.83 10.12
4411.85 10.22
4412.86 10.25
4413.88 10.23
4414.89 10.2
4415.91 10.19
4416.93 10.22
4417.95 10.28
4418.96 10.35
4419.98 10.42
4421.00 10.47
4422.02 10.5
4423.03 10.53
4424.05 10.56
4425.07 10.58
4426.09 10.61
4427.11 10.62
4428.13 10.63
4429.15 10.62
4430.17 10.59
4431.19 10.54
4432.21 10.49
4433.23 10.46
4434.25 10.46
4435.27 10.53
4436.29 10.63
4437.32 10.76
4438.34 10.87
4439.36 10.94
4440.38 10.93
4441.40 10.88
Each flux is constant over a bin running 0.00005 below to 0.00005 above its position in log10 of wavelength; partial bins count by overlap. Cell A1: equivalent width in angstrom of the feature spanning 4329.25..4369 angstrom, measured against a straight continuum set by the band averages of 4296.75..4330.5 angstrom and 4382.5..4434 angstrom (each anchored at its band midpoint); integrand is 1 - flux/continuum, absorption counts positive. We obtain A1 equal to -4.6 angstrom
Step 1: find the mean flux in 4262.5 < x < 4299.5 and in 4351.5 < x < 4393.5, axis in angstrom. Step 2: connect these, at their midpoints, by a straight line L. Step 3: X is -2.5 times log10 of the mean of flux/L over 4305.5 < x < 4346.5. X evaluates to 0.05 mag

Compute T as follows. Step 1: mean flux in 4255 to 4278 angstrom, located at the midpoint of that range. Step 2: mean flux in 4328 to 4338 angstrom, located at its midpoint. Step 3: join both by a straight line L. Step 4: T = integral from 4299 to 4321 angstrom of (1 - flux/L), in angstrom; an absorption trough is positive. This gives 3.9 angstrom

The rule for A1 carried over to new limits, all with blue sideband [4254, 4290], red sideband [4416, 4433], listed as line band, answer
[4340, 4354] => 0.4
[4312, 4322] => 0.1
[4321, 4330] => 0.4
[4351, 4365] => -0.5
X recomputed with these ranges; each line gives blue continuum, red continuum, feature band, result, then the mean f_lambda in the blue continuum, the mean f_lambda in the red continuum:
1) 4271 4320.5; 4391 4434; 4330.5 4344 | -0.05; 8.09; 9.93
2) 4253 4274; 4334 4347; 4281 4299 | 0.10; 9.08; 8.98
